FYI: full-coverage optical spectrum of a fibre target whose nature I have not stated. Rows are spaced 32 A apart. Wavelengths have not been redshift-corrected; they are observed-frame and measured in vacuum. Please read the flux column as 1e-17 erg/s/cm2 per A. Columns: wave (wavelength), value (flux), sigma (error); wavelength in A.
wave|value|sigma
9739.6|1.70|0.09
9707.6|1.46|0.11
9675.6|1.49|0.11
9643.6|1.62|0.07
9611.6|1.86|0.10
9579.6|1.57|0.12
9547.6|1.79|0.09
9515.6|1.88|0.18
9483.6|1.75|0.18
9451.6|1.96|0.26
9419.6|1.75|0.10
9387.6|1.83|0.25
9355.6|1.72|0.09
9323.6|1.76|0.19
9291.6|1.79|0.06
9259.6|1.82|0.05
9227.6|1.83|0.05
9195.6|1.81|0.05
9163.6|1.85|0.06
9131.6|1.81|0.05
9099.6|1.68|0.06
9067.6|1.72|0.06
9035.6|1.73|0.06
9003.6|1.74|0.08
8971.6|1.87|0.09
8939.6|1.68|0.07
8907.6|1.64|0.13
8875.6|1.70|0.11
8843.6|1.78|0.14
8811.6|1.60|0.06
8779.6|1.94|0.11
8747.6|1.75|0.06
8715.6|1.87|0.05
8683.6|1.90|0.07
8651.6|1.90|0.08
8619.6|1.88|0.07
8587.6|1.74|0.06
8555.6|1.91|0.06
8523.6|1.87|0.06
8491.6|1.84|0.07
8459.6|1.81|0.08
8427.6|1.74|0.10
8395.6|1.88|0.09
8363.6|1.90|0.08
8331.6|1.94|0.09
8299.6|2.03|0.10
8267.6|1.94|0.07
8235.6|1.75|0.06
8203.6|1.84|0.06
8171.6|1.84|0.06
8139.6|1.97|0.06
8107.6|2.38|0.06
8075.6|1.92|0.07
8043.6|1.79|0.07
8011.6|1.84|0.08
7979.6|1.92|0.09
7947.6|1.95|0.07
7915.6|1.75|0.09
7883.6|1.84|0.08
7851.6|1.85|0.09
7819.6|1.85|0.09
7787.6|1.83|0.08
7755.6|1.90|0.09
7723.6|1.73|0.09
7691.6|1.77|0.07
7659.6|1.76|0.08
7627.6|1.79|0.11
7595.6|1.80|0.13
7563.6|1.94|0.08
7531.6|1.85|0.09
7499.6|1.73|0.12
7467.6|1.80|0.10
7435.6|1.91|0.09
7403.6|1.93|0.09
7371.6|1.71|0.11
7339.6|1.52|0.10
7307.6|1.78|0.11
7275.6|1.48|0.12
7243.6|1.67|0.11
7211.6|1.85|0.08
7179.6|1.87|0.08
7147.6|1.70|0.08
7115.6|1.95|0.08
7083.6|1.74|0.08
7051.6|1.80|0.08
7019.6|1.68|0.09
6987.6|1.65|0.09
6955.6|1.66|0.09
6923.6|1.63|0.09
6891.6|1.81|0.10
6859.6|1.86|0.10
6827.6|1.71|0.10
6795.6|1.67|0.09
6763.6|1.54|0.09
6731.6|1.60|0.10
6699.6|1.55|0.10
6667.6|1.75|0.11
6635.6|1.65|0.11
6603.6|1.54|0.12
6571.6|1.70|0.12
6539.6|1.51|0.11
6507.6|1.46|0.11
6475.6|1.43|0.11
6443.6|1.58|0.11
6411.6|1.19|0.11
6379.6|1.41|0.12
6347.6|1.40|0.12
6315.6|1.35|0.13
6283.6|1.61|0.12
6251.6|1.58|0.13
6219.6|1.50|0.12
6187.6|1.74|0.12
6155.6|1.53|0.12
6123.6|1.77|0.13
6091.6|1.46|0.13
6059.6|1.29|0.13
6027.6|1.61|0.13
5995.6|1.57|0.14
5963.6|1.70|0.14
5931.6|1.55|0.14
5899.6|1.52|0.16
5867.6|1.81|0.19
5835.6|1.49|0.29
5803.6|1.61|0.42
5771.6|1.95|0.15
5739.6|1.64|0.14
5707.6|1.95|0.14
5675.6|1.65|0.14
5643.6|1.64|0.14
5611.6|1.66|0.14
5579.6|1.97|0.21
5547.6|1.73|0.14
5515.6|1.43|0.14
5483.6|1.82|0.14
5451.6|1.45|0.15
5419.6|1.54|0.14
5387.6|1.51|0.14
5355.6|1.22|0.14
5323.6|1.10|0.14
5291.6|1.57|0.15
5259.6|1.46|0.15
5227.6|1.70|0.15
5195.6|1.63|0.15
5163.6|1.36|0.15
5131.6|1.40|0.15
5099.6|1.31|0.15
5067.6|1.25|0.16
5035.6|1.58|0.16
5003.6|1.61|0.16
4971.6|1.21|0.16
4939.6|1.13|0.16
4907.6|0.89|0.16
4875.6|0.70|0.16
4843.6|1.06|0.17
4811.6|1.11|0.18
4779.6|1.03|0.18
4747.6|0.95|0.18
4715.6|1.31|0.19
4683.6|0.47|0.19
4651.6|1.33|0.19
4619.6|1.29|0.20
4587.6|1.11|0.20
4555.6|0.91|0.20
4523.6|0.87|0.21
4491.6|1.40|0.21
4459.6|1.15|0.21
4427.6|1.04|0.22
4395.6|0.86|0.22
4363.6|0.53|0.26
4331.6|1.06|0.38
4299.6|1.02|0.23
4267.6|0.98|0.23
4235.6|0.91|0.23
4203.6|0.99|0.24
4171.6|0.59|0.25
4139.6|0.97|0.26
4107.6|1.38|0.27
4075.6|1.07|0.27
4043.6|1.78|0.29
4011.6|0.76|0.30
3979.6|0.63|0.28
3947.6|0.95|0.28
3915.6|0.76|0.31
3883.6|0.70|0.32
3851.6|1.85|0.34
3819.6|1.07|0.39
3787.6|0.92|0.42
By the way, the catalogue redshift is 0.237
